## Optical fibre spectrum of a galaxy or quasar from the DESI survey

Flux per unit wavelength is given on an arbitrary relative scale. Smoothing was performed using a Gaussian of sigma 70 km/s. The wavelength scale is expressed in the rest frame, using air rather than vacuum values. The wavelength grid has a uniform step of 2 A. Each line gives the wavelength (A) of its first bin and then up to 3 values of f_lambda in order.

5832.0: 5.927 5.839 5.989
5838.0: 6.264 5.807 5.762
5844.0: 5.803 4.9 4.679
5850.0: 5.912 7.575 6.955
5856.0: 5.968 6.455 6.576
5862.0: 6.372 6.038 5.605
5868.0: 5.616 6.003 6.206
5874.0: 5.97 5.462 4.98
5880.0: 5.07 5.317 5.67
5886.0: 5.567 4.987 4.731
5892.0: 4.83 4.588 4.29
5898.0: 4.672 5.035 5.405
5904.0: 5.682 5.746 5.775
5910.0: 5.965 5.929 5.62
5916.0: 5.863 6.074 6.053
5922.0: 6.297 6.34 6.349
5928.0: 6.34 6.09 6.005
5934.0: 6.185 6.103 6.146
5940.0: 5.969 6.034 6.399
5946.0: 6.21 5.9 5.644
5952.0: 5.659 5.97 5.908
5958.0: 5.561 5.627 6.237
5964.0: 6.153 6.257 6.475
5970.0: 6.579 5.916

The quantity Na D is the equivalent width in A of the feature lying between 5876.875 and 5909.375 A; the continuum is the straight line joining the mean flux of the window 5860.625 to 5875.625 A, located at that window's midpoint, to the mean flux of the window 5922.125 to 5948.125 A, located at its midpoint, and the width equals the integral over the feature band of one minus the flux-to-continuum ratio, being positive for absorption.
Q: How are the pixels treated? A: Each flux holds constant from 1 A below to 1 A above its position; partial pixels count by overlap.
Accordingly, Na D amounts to 4.8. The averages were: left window 5.97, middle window 5.16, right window 6.17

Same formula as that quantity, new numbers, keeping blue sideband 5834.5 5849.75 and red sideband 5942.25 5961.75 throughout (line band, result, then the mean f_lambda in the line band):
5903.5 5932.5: -1.0 A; 6.01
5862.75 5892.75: 1.2 A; 5.48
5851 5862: -2.0 A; 6.68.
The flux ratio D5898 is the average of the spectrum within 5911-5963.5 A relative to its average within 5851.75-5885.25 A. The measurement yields 1.01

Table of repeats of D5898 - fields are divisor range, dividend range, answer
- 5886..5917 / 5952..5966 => 1.12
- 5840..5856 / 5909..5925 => 1.01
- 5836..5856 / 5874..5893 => 0.88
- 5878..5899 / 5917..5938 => 1.24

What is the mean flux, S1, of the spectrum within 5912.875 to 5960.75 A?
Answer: 6.02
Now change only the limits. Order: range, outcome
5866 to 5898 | 5.28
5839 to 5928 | 5.7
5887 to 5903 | 4.82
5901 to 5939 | 6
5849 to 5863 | 6.54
